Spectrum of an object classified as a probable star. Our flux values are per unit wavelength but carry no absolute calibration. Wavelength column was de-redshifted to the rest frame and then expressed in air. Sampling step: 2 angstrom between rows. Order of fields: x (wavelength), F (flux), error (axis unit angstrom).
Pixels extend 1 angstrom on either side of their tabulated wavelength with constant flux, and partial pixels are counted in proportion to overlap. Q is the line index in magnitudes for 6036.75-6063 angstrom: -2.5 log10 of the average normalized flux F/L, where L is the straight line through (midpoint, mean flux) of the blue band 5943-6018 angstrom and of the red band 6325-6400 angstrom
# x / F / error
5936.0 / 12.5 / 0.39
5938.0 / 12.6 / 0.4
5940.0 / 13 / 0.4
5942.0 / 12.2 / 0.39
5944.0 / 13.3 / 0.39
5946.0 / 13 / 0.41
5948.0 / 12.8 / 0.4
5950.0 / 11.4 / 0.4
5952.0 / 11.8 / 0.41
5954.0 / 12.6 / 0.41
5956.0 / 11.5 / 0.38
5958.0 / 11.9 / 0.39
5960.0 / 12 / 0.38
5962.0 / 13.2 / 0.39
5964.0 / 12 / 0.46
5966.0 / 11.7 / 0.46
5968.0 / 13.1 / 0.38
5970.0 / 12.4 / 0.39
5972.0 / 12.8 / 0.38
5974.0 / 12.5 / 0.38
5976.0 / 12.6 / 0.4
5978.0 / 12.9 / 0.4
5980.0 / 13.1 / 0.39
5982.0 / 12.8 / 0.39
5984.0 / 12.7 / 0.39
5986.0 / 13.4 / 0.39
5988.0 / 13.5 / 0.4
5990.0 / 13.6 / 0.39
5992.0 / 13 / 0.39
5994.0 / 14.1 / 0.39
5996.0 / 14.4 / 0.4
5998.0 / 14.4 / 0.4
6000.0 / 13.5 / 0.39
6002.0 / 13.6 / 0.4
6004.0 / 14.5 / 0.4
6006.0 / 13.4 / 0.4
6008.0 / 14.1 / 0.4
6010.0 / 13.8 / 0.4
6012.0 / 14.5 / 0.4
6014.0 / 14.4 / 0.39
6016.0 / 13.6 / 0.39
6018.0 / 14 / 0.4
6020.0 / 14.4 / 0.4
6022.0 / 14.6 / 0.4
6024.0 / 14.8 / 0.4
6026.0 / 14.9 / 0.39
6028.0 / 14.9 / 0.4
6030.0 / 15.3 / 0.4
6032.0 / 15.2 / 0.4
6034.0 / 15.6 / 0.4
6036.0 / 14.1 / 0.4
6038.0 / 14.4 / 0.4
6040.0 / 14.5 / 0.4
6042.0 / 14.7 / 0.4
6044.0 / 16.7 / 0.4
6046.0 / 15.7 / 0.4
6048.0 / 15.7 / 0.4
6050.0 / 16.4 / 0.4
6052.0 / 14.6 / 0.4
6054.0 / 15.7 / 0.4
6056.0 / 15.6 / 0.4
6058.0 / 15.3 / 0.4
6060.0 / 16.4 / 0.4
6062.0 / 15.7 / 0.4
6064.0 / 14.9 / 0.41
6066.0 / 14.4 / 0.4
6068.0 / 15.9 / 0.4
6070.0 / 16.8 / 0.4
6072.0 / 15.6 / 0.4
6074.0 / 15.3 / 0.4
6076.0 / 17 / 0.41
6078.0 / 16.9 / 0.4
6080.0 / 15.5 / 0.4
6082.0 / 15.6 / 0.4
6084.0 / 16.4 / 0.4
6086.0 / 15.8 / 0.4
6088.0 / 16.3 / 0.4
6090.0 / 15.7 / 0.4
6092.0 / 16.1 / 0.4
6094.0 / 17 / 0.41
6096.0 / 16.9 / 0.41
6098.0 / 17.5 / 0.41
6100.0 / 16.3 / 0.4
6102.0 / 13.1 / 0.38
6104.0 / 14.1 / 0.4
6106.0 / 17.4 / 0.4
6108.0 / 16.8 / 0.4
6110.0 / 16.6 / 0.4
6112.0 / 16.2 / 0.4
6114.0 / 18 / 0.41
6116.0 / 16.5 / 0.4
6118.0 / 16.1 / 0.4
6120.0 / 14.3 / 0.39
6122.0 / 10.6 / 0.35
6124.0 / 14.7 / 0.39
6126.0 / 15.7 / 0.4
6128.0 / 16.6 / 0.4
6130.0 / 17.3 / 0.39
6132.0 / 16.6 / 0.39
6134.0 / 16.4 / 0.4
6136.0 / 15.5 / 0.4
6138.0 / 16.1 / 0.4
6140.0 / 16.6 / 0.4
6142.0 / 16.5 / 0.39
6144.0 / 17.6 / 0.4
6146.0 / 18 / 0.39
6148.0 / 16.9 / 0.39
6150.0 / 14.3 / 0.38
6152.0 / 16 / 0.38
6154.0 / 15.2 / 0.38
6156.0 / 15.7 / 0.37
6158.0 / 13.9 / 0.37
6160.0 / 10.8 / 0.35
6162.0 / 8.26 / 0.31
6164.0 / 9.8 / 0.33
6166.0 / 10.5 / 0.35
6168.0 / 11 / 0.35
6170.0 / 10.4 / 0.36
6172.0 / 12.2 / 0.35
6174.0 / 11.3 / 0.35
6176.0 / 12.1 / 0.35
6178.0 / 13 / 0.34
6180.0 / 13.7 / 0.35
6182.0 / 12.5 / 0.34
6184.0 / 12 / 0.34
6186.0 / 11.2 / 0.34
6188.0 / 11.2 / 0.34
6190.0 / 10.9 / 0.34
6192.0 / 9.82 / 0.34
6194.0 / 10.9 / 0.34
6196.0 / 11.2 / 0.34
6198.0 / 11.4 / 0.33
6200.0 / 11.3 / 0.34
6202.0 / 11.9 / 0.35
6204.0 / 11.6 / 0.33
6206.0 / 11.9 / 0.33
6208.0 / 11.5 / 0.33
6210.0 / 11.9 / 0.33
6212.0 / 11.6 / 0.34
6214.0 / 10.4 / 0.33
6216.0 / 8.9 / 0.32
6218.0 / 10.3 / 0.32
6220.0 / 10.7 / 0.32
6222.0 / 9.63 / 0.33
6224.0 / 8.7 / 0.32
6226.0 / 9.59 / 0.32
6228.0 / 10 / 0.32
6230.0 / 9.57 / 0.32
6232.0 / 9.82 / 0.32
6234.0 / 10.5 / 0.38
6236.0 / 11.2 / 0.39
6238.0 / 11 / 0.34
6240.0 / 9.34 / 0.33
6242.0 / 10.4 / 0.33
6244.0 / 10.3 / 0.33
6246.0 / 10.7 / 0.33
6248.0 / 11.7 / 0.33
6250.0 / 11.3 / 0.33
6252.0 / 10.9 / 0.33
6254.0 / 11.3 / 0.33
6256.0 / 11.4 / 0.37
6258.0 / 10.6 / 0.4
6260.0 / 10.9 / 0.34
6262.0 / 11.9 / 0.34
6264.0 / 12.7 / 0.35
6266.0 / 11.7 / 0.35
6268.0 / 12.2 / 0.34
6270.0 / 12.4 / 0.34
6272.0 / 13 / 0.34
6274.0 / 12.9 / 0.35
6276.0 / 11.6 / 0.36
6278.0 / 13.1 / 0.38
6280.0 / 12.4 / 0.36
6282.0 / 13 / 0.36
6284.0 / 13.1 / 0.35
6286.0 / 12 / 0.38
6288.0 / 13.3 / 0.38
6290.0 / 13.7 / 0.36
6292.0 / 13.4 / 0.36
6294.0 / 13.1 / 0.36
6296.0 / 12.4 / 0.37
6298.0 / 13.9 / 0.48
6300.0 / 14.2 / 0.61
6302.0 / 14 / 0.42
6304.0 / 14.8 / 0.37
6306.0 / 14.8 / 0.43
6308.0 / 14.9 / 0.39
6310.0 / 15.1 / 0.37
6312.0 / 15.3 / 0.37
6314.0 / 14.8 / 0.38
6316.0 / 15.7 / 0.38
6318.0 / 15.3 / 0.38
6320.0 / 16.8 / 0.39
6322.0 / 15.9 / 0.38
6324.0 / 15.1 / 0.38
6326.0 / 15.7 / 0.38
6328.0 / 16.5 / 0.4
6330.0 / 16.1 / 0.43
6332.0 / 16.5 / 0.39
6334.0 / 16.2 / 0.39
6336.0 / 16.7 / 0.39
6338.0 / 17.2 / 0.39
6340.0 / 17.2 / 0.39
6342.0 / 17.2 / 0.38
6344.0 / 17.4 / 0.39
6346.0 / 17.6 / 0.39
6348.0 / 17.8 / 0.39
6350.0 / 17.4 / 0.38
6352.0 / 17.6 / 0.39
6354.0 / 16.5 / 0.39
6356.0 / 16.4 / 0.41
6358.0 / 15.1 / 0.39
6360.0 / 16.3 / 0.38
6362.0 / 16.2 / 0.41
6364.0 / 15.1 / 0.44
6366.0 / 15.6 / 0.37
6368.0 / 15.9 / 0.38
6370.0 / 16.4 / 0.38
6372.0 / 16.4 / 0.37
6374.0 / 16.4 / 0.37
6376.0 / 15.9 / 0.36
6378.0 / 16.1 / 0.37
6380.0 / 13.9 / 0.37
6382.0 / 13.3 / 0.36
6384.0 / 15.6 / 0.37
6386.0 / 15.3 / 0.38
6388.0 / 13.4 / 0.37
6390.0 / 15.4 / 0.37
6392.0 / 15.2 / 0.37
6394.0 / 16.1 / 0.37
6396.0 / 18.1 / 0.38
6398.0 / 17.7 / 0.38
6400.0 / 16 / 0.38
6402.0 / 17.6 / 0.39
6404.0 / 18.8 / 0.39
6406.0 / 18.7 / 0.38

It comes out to -0.14 mag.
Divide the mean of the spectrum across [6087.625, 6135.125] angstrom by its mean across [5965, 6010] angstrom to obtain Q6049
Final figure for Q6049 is 1.2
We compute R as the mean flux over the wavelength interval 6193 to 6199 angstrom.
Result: 11.2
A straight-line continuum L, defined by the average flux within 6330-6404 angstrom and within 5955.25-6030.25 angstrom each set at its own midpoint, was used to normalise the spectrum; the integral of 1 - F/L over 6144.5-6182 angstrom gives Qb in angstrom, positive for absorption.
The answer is 4.4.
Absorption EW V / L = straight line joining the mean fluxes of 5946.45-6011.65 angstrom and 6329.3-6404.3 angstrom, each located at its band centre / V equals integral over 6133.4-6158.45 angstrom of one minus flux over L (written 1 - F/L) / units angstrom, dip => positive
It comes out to -2.94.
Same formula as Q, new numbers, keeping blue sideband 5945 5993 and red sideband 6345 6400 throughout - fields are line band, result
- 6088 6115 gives -0.19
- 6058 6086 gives -0.18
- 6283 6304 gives 0.15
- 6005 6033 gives -0.11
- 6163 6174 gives 0.30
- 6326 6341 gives -0.06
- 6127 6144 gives -0.18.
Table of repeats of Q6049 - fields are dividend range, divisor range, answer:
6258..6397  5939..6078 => 1.06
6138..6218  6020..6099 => 0.80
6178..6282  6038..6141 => 0.71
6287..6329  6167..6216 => 1.28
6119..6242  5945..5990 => 0.99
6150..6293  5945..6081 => 0.82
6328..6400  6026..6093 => 1.04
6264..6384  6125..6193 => 1.10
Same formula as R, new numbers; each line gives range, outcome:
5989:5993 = 13.3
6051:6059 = 15.3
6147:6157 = 15.6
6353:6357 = 16.4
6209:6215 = 11.3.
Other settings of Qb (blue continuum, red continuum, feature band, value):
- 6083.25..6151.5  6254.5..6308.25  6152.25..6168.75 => 3.4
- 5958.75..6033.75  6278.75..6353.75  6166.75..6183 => 2.8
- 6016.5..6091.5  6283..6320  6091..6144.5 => -3.3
